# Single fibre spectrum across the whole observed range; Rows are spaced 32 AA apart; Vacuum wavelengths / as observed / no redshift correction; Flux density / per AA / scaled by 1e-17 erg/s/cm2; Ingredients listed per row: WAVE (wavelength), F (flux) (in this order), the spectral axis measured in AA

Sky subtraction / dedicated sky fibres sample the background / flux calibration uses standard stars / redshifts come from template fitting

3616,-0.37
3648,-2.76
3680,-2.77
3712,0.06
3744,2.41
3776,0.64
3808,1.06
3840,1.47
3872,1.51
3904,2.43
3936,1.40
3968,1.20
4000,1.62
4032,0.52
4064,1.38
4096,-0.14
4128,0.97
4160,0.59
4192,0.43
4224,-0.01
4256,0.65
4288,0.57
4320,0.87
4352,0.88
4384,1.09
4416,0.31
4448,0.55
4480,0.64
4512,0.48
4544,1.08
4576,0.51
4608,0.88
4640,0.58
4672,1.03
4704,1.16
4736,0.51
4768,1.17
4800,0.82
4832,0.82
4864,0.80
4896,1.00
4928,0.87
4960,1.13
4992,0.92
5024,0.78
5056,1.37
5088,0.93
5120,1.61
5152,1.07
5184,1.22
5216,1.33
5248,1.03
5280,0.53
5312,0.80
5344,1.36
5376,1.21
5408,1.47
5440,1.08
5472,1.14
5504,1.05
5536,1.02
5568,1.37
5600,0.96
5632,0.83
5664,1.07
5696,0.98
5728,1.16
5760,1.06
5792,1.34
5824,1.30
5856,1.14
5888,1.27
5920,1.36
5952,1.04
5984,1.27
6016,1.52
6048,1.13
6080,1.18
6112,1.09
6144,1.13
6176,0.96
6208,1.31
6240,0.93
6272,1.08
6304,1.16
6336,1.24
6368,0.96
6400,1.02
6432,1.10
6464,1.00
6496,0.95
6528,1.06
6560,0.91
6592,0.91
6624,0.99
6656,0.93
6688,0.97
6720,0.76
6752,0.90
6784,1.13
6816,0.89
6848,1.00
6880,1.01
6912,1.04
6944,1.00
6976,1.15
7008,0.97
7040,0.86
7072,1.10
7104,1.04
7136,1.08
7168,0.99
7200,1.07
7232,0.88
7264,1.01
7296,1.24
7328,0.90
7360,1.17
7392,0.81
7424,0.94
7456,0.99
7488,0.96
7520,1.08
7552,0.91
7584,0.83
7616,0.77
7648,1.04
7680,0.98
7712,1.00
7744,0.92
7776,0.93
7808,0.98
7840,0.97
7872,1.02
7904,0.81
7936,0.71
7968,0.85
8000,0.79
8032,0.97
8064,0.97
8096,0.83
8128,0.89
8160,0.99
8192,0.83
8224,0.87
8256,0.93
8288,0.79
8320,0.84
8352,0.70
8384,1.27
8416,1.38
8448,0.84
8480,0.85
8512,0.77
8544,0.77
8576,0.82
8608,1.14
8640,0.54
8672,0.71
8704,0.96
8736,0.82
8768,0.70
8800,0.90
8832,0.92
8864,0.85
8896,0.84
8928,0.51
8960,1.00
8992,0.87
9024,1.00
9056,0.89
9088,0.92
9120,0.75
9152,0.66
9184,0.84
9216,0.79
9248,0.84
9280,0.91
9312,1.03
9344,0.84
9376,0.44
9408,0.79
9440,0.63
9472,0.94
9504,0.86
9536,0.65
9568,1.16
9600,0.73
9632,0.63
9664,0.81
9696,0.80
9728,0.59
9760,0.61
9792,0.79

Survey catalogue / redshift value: 0.28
